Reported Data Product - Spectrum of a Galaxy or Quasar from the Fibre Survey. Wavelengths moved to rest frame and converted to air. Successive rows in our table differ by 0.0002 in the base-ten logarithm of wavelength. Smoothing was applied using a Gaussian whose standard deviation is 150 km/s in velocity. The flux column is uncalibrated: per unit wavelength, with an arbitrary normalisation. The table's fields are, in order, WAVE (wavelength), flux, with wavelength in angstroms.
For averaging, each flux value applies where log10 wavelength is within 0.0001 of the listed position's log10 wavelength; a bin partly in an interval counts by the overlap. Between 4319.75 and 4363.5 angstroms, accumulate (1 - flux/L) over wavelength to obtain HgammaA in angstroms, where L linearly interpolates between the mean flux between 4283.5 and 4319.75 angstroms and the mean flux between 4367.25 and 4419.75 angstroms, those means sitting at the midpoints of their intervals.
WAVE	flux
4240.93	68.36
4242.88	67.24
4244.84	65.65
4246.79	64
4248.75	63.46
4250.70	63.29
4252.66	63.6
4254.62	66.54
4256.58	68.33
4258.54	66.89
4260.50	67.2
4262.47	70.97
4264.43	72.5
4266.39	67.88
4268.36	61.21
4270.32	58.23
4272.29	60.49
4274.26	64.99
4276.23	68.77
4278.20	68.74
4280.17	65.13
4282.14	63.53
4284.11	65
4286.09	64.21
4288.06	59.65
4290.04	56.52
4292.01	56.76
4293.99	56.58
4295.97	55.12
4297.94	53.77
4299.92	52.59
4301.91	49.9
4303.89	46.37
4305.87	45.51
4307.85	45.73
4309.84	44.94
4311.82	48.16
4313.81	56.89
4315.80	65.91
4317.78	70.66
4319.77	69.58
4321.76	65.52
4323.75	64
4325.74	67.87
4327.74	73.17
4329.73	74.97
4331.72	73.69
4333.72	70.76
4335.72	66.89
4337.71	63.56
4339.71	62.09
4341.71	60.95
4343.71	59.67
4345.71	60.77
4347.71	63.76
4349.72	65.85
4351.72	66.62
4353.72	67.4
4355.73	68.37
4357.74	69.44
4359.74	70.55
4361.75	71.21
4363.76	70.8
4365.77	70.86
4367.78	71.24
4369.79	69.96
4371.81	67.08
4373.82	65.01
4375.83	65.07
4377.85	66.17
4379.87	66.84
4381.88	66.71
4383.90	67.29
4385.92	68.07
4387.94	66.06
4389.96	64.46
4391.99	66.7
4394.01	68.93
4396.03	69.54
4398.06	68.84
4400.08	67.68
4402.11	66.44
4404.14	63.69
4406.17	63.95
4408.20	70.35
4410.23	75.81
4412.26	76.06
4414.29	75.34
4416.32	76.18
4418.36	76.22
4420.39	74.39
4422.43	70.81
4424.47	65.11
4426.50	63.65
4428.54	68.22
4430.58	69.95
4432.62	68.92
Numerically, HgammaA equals -4.2 angstroms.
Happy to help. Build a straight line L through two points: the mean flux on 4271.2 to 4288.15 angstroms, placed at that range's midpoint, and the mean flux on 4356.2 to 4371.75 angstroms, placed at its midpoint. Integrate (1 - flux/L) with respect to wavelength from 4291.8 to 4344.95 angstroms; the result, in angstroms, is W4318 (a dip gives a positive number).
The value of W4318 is 5.7 angstroms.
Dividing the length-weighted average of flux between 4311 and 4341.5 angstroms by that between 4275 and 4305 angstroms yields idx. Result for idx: 1.13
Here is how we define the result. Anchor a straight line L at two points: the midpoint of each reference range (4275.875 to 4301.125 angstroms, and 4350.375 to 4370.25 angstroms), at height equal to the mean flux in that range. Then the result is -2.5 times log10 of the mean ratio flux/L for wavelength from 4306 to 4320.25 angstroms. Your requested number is 0.13 mag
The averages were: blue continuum 60.2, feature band 56.3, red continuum 69.6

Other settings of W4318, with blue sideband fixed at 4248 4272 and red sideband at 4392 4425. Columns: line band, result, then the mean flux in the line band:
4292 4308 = 3.7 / 51.3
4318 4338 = -0.4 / 69.3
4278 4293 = 1.0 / 62.1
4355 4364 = -0.1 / 70.1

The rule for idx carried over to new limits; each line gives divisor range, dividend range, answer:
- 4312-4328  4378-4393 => 1.02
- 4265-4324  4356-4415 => 1.16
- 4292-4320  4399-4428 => 1.30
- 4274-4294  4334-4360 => 1.03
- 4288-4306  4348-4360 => 1.27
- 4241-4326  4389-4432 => 1.13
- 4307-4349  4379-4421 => 1.10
